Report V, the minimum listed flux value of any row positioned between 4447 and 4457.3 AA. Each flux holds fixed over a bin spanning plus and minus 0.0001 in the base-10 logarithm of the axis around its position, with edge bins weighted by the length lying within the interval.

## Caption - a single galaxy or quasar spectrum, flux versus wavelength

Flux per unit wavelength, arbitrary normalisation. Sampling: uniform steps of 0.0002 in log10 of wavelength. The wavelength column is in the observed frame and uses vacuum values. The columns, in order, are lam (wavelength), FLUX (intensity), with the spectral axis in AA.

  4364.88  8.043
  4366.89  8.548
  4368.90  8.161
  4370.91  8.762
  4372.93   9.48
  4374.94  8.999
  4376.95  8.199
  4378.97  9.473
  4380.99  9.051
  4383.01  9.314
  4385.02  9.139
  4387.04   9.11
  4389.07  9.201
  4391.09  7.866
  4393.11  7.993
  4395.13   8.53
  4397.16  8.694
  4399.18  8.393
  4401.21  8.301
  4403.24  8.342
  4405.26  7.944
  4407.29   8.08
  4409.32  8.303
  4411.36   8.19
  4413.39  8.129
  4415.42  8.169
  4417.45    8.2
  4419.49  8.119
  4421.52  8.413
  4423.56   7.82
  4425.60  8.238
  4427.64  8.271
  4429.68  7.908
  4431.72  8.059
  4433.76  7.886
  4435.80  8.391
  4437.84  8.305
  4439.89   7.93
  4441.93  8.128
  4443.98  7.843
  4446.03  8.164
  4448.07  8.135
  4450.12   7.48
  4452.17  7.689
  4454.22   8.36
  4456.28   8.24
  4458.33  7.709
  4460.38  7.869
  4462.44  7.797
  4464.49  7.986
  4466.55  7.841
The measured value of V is 7.48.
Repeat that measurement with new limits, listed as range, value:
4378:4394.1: 7.866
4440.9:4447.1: 7.843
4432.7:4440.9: 7.886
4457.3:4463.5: 7.709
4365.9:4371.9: 8.161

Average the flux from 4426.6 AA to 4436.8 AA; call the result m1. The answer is 8.1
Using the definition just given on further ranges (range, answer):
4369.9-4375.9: 9.08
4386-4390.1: 9.13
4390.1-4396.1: 8.14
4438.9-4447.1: 8.02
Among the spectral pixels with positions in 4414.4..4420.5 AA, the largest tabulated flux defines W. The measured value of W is 8.2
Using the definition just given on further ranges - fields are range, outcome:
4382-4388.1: 9.314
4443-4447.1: 8.164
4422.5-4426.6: 8.238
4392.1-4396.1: 8.53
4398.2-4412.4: 8.393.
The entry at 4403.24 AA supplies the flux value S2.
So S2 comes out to 8.342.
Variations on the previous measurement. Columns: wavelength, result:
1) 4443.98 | 7.843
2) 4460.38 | 7.869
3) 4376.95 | 8.199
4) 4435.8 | 8.391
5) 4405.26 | 7.944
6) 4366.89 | 8.548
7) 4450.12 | 7.48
